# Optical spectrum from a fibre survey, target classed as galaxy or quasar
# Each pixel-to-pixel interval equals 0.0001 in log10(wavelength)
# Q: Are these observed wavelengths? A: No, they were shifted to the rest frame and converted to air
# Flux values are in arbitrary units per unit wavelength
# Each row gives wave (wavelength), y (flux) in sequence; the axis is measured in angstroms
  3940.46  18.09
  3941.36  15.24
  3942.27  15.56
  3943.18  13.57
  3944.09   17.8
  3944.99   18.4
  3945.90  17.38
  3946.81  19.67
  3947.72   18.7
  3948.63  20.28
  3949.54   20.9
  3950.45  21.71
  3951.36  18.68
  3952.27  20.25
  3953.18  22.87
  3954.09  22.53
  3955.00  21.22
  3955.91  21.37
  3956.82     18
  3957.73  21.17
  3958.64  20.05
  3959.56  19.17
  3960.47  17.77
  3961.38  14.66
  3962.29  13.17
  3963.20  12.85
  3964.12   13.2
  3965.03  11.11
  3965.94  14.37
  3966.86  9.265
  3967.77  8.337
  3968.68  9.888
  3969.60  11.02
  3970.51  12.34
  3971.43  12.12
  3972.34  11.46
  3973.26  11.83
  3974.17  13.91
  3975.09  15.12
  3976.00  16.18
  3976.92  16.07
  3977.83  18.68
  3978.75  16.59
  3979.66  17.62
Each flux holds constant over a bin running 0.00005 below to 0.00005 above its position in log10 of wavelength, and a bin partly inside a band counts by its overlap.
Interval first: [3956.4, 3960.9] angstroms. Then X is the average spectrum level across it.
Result 19.2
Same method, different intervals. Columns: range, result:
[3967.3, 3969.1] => 9.13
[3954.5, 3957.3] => 20.3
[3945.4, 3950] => 19.4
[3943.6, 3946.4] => 17.9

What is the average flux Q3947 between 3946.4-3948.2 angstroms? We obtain 19.2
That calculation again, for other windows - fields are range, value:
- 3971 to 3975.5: 12.9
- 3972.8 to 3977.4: 14.7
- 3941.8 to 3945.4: 16.3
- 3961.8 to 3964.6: 13.1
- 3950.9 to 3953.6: 20.6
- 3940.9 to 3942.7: 15.5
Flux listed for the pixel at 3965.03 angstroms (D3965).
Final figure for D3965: 11.11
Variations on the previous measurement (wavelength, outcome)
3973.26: 11.83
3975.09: 15.12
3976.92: 16.07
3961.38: 14.66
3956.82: 18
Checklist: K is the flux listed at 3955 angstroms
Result 21.22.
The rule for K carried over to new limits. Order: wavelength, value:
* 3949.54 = 20.9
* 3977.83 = 18.68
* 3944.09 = 17.8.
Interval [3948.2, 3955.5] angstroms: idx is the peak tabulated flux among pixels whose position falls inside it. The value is 22.87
